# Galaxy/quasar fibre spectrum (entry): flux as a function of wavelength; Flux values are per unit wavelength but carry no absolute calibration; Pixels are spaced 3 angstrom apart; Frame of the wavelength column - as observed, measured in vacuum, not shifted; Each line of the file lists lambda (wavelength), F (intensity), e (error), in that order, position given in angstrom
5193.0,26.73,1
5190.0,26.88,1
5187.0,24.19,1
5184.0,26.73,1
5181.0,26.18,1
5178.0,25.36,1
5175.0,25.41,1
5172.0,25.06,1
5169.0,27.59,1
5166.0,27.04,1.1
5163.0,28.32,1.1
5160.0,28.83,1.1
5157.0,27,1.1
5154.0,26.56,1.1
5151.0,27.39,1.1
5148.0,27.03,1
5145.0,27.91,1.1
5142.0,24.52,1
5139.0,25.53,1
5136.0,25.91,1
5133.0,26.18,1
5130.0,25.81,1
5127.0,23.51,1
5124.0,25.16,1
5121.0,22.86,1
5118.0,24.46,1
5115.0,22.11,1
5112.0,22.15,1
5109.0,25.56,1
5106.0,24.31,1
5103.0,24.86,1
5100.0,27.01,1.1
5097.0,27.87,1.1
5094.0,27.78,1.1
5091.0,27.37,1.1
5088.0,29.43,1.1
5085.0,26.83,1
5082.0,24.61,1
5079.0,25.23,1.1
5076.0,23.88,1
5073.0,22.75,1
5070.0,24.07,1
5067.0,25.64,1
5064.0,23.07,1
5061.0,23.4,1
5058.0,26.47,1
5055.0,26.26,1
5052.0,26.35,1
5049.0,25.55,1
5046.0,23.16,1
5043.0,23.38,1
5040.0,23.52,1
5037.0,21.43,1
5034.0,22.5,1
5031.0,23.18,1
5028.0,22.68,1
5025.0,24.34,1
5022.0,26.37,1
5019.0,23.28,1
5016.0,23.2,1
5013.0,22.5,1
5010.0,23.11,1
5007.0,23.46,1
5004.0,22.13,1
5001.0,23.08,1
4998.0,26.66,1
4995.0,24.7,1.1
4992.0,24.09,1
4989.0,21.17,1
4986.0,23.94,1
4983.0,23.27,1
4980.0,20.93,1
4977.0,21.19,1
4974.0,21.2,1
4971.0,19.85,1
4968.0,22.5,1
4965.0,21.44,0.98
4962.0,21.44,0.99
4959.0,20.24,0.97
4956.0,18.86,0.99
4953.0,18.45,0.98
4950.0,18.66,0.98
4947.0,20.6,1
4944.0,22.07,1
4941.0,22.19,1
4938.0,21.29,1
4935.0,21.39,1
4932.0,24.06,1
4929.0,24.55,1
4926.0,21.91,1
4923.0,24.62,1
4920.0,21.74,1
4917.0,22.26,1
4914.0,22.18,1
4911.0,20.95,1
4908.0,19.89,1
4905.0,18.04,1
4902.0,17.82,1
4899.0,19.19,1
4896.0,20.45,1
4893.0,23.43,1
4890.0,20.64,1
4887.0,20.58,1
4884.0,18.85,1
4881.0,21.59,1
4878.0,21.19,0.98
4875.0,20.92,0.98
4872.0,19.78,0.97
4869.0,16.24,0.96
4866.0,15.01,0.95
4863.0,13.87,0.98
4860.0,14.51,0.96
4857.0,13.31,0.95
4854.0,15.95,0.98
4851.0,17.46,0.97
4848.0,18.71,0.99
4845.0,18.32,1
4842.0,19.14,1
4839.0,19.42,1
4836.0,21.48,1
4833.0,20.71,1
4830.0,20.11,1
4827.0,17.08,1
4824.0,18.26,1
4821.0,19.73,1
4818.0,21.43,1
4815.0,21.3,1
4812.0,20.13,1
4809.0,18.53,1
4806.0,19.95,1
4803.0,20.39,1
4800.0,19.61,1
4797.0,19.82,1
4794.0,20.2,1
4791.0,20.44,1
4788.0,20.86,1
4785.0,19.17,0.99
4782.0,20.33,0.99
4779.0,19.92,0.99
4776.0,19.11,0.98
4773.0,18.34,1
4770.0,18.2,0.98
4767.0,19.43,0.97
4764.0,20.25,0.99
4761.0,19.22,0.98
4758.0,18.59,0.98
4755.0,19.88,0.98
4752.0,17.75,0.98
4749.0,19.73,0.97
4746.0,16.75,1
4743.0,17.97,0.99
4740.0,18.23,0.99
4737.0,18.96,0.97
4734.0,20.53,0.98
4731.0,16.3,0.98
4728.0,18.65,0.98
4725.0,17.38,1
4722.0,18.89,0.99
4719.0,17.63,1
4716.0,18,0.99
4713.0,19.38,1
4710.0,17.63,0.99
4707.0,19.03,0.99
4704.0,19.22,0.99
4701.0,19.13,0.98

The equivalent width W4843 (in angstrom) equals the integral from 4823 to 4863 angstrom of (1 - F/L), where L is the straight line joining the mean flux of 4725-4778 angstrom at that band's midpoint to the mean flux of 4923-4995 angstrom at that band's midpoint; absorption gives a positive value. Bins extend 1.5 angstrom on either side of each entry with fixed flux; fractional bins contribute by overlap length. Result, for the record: 4.2 angstrom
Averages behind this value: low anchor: 18.7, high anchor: 21.7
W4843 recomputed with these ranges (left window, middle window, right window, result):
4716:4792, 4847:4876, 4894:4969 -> 5.4 angstrom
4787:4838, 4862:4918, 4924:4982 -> 2.8 angstrom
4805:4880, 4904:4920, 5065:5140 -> -0.4 angstrom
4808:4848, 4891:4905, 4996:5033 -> 0.8 angstrom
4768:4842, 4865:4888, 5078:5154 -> 2.0 angstrom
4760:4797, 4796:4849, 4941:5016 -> 1.2 angstrom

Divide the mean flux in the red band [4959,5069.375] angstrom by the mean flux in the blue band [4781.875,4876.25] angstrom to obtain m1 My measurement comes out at 1.24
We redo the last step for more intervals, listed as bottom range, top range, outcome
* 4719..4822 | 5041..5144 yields 1.30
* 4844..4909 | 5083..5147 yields 1.39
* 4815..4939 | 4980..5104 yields 1.24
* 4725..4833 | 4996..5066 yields 1.24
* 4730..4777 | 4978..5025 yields 1.25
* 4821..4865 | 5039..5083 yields 1.38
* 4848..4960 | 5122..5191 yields 1.32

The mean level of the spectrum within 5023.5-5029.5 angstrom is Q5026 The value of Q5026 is 23.5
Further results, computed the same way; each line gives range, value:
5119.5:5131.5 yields 24.3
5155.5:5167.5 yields 27.8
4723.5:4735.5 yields 18.2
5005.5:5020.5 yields 23.1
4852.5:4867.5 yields 14.5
